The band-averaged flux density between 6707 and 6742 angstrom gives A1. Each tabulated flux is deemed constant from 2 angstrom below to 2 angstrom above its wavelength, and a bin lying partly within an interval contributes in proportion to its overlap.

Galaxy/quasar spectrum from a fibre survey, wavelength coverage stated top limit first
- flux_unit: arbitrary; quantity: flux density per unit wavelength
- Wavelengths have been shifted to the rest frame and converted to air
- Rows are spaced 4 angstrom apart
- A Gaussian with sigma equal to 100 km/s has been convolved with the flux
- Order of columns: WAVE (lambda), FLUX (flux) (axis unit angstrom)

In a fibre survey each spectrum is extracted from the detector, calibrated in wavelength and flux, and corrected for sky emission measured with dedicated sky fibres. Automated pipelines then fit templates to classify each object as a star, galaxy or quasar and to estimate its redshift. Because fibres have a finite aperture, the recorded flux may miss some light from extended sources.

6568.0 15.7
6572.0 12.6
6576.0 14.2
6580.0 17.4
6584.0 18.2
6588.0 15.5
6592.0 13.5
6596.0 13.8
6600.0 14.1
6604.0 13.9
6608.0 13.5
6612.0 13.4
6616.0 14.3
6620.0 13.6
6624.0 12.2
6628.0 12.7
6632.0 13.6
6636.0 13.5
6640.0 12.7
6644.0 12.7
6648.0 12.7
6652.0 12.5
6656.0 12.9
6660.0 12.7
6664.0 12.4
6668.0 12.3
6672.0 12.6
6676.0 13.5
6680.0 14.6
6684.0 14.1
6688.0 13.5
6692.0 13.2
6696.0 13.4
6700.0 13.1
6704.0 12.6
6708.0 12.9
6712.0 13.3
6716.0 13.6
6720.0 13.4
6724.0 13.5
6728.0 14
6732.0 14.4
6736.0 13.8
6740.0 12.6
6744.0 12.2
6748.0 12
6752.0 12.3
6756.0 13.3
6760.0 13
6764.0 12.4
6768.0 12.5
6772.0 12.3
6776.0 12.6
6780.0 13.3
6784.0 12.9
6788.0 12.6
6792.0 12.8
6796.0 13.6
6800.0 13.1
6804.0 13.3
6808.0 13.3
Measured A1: 13.5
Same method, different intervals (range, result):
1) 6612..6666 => 13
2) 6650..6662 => 12.7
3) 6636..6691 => 13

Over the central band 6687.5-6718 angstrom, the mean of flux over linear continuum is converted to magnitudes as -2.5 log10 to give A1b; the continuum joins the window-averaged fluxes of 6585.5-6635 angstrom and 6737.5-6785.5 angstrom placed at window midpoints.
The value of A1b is -0.01 mag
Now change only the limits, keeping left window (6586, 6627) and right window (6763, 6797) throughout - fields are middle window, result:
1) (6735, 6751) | 0.036 mag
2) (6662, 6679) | 0.048 mag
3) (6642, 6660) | 0.066 mag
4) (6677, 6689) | -0.059 mag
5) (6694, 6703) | 0.004 mag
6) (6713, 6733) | -0.052 mag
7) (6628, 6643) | 0.035 mag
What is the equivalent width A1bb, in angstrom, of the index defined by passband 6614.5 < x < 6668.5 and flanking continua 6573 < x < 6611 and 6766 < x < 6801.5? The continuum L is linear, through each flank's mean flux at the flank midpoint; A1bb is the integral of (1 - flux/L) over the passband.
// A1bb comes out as 5.2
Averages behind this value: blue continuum 14.8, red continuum 12.9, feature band 12.9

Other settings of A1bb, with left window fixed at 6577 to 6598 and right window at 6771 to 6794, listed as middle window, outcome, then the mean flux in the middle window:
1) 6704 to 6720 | 0.7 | 13.2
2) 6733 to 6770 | 1.4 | 12.7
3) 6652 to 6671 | 2.6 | 12.6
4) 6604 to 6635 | 3.6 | 13.4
